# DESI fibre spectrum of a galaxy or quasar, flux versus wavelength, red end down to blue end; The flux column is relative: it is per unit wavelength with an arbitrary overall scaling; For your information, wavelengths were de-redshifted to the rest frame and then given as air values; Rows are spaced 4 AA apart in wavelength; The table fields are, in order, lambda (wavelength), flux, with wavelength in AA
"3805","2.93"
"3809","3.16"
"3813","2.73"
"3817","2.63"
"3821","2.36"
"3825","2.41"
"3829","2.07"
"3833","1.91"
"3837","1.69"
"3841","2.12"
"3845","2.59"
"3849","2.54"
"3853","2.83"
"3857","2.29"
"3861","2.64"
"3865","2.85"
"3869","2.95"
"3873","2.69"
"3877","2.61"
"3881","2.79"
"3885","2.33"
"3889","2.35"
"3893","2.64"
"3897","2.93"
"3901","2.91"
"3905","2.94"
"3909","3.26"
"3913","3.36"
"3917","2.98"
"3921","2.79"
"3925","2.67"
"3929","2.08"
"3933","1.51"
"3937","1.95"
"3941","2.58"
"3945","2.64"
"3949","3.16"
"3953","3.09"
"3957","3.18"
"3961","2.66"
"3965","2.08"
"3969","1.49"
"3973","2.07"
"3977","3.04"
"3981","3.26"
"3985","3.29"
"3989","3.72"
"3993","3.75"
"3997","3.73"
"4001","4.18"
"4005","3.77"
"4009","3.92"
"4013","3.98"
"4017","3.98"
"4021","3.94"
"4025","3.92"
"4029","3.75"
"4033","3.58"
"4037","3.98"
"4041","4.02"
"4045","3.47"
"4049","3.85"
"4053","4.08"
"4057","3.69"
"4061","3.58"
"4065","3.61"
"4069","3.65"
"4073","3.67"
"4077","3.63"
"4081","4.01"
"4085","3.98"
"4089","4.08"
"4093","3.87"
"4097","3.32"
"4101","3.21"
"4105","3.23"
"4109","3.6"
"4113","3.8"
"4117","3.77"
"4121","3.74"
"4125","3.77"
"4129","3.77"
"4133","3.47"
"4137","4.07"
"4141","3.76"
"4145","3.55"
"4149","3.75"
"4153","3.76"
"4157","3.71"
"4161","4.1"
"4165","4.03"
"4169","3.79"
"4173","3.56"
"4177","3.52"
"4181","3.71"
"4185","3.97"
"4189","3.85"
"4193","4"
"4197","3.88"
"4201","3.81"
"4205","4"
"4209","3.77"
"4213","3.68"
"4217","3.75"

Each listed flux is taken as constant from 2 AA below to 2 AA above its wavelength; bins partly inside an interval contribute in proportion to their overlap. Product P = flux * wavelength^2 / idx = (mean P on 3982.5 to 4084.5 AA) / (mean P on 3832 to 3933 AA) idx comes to 1.56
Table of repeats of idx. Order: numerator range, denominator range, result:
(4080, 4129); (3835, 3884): 1.64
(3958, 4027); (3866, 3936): 1.31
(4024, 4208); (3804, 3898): 1.69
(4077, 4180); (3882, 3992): 1.51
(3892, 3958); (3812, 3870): 1.18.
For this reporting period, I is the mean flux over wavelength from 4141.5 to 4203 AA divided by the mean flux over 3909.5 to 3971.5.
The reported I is 1.48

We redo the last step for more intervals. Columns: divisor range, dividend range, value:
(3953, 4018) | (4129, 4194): 1.17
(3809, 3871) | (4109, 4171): 1.54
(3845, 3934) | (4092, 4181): 1.37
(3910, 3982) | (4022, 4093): 1.47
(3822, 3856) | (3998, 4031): 1.73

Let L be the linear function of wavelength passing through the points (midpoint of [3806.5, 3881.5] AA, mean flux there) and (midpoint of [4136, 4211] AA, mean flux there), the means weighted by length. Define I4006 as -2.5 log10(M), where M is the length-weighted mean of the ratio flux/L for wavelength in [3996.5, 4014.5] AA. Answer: -0.239 mag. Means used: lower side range 2.52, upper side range 3.82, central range 3.93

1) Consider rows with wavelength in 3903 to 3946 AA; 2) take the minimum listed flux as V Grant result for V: 1.51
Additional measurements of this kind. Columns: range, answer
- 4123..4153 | 3.47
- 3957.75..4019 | 1.49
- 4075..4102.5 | 3.21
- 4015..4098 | 3.32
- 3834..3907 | 1.69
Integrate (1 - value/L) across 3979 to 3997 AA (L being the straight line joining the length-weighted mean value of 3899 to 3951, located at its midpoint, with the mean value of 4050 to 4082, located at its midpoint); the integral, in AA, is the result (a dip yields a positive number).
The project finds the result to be -2.1 AA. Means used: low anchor 2.68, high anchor 3.73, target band 3.53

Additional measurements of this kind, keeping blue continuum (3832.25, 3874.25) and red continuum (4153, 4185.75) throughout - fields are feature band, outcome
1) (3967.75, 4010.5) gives -3.7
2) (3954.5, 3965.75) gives 0.8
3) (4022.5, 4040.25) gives -3.4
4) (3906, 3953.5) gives 2.1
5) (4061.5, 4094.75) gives -3.8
